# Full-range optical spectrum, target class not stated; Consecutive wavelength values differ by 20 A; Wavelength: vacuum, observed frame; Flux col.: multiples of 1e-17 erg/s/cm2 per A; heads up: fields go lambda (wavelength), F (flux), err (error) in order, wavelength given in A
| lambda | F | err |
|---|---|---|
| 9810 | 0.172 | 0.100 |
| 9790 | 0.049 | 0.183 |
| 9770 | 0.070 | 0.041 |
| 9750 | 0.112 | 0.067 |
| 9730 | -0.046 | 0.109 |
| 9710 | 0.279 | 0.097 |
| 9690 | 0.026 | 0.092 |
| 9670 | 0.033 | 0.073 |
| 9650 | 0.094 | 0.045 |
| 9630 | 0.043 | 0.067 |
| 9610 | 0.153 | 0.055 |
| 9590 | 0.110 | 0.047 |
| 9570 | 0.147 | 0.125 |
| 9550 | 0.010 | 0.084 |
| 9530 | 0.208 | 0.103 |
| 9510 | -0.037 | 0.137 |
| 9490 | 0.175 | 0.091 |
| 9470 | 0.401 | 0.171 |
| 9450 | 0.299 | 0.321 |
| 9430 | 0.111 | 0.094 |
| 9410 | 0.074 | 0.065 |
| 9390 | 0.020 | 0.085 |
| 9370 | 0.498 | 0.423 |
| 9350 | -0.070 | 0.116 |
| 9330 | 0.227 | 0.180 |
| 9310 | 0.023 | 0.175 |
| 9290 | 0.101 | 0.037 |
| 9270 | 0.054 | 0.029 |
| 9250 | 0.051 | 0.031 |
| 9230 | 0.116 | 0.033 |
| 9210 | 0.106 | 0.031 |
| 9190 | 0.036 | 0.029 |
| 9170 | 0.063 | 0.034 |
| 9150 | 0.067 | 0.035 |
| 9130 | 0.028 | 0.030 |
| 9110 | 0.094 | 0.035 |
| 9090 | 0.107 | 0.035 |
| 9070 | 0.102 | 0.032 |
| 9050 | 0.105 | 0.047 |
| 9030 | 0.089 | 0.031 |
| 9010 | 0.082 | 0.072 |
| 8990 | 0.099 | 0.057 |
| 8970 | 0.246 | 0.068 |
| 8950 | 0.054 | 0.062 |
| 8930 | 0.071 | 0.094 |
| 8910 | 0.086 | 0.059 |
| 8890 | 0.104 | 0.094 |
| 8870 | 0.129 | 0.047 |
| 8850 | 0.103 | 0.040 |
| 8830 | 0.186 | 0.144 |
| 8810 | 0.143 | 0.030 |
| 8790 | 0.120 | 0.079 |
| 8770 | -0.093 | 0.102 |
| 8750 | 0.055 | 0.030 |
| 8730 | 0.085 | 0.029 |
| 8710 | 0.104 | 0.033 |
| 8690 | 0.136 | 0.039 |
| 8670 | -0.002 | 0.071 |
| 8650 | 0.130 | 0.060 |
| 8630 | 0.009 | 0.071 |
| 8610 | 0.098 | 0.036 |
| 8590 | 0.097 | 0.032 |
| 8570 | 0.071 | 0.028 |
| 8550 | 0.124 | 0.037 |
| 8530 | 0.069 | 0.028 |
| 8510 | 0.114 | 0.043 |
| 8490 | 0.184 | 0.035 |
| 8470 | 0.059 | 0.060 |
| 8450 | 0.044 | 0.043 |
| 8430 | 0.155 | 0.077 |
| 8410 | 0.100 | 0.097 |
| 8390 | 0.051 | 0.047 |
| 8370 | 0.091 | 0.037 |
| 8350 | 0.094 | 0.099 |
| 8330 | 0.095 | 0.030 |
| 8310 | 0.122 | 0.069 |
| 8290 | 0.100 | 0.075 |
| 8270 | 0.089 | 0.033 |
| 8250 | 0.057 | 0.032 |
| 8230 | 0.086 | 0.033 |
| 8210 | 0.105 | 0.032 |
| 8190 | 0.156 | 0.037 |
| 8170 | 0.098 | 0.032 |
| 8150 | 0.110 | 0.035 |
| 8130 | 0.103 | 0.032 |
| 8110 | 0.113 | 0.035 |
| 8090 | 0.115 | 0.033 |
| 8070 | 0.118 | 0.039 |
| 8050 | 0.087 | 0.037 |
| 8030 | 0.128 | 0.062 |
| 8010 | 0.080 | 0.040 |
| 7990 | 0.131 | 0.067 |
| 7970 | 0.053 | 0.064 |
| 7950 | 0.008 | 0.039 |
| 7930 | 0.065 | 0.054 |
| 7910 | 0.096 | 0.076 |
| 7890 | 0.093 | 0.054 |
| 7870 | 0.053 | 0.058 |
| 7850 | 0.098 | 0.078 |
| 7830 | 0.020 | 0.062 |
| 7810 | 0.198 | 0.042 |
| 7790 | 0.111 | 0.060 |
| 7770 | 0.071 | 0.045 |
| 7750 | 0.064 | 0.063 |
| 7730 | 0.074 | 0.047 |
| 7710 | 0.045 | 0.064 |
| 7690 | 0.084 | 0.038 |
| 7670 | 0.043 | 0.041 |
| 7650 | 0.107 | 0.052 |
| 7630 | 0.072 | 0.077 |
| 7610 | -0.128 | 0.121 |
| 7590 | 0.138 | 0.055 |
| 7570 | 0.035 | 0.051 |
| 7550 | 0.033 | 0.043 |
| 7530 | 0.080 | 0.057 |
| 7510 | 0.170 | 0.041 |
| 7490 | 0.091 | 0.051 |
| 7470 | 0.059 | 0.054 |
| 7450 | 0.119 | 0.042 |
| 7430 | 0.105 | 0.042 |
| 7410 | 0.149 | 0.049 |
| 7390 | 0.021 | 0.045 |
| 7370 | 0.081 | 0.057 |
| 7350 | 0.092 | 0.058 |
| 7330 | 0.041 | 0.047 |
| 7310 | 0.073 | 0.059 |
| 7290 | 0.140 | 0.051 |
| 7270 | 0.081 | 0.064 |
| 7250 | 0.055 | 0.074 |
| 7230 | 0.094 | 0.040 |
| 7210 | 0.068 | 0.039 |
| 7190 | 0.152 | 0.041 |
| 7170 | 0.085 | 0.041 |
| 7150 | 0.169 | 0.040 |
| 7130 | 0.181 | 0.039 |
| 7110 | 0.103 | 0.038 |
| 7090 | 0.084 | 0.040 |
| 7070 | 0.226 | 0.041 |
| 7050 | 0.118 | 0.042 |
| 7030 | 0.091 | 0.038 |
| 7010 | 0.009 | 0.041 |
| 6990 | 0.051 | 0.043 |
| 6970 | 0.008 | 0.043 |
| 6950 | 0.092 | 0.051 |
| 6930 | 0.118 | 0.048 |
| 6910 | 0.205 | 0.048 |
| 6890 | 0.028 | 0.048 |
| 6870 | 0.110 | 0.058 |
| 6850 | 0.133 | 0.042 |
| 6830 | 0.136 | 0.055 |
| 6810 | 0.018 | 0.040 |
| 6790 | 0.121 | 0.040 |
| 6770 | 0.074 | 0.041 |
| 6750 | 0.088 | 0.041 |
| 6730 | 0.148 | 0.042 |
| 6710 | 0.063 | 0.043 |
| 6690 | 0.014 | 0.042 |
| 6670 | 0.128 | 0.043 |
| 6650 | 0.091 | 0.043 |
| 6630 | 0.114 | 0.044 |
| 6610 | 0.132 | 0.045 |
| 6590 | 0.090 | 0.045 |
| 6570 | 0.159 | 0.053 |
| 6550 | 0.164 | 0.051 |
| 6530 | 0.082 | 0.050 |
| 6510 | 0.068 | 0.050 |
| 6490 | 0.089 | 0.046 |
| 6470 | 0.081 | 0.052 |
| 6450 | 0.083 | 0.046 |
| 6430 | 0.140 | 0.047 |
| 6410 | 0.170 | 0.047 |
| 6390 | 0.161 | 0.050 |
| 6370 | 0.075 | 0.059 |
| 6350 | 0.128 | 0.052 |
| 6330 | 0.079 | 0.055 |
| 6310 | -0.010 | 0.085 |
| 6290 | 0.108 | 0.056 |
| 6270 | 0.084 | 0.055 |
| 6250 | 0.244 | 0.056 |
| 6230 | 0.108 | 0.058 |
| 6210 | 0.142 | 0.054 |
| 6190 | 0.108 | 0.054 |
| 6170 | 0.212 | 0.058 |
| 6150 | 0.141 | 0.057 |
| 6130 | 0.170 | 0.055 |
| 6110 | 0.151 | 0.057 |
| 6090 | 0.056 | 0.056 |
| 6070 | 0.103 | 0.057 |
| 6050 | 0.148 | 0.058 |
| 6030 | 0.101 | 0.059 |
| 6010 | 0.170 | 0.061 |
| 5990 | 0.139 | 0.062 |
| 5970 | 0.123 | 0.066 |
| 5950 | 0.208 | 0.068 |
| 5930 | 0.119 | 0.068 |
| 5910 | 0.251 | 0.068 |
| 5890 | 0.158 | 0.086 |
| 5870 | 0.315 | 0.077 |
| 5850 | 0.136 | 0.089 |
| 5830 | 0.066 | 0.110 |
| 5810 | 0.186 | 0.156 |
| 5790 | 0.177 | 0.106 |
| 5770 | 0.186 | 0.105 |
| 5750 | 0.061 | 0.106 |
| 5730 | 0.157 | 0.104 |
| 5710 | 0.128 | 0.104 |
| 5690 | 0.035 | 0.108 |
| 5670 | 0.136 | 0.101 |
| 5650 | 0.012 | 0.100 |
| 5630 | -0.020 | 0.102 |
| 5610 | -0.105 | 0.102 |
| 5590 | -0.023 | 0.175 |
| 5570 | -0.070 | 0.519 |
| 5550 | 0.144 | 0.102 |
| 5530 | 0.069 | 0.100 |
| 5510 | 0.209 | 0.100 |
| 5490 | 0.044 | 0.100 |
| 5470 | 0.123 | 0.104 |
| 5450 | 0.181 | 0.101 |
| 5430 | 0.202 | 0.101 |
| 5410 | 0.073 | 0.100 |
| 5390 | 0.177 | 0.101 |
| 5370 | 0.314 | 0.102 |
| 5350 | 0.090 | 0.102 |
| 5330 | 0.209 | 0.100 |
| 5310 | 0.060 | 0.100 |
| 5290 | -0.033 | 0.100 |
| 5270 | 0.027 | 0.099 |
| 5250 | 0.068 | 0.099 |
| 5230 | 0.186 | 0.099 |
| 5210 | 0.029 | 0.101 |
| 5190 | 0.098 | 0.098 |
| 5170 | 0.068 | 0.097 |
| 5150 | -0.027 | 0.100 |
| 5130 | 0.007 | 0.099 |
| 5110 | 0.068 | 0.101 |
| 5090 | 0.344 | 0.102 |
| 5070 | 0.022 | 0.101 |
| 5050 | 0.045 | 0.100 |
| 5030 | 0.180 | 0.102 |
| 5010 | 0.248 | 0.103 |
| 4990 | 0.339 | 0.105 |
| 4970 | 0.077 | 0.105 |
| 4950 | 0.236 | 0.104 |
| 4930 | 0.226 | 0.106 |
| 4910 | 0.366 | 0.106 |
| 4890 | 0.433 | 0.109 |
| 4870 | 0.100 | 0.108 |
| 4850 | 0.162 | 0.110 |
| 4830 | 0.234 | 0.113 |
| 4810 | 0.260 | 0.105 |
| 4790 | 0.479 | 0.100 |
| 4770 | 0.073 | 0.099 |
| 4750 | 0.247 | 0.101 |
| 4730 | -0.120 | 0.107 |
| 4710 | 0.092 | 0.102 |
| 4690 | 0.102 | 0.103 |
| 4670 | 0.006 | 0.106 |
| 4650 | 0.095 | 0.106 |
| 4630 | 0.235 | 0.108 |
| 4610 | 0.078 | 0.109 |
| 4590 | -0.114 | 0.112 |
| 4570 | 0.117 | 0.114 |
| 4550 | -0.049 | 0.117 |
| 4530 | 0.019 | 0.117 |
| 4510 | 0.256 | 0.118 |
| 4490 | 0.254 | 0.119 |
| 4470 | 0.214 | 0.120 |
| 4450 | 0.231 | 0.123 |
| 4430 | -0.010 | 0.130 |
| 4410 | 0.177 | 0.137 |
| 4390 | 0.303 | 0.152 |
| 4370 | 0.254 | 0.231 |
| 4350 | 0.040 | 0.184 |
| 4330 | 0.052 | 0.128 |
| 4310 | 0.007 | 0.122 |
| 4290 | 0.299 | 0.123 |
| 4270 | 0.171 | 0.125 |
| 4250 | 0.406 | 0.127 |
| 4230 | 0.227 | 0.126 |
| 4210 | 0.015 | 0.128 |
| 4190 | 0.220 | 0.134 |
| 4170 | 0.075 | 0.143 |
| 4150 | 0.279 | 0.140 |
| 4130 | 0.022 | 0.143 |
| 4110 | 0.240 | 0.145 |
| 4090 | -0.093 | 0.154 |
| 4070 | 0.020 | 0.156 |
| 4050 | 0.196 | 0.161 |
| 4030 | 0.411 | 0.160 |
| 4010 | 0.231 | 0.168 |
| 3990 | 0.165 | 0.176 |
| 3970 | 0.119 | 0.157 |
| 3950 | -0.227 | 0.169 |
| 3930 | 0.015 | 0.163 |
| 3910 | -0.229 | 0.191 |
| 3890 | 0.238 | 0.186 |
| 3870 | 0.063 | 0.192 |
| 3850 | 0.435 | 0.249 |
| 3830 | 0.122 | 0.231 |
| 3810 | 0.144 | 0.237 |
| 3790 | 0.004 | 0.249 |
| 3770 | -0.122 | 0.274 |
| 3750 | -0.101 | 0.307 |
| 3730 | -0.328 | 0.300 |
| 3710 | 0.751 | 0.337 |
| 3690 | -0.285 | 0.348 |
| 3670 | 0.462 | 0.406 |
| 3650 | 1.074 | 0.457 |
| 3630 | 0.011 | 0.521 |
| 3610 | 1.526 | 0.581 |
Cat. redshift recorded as 0.076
